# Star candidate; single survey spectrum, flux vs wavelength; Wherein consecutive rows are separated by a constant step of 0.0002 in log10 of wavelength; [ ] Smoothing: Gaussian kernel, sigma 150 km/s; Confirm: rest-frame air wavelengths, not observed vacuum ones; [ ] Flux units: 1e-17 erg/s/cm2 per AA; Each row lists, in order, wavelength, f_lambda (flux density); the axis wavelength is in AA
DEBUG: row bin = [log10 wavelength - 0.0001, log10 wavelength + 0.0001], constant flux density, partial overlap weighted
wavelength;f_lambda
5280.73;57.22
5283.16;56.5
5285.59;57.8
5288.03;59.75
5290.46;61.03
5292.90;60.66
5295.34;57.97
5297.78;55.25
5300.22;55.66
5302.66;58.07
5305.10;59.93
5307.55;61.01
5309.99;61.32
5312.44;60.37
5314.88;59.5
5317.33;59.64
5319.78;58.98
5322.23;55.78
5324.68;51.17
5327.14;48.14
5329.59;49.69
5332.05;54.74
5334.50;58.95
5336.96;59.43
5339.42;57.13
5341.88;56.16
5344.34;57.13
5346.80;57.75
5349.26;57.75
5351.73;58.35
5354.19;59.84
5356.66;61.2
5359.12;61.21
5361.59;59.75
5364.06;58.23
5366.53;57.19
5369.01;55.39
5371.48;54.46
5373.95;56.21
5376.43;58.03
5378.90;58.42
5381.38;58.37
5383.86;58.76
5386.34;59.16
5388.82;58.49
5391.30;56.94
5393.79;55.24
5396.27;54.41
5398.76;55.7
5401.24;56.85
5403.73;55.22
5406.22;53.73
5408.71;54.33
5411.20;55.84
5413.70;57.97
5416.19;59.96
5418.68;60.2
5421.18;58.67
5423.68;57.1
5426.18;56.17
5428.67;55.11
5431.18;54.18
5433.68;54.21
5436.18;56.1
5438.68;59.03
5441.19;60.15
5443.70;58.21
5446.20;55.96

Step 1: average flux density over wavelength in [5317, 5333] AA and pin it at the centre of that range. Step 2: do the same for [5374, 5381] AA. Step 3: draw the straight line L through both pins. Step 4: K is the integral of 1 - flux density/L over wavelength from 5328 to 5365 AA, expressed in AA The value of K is -1.5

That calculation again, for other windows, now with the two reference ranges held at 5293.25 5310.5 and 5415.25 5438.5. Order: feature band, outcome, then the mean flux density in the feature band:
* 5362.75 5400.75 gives 0.3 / 57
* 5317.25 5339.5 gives 1.2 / 55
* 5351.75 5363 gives -0.5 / 60.3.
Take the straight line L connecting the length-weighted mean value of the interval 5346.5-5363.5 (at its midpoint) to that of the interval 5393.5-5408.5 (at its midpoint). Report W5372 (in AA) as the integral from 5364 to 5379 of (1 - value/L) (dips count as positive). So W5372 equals 0.3 AA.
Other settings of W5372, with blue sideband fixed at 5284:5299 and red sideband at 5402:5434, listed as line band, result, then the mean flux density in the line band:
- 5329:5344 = 0.4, 56.3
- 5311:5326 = 0.2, 57.6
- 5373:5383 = -0.1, 57.8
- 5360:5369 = -0.1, 58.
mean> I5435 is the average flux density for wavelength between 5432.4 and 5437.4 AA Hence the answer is 55.2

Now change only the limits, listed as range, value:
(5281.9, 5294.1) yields 59.2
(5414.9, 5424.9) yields 59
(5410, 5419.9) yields 58.5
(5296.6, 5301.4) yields 55.5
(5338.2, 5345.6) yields 56.8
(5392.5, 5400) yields 55.1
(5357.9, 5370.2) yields 58.3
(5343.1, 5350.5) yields 57.5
